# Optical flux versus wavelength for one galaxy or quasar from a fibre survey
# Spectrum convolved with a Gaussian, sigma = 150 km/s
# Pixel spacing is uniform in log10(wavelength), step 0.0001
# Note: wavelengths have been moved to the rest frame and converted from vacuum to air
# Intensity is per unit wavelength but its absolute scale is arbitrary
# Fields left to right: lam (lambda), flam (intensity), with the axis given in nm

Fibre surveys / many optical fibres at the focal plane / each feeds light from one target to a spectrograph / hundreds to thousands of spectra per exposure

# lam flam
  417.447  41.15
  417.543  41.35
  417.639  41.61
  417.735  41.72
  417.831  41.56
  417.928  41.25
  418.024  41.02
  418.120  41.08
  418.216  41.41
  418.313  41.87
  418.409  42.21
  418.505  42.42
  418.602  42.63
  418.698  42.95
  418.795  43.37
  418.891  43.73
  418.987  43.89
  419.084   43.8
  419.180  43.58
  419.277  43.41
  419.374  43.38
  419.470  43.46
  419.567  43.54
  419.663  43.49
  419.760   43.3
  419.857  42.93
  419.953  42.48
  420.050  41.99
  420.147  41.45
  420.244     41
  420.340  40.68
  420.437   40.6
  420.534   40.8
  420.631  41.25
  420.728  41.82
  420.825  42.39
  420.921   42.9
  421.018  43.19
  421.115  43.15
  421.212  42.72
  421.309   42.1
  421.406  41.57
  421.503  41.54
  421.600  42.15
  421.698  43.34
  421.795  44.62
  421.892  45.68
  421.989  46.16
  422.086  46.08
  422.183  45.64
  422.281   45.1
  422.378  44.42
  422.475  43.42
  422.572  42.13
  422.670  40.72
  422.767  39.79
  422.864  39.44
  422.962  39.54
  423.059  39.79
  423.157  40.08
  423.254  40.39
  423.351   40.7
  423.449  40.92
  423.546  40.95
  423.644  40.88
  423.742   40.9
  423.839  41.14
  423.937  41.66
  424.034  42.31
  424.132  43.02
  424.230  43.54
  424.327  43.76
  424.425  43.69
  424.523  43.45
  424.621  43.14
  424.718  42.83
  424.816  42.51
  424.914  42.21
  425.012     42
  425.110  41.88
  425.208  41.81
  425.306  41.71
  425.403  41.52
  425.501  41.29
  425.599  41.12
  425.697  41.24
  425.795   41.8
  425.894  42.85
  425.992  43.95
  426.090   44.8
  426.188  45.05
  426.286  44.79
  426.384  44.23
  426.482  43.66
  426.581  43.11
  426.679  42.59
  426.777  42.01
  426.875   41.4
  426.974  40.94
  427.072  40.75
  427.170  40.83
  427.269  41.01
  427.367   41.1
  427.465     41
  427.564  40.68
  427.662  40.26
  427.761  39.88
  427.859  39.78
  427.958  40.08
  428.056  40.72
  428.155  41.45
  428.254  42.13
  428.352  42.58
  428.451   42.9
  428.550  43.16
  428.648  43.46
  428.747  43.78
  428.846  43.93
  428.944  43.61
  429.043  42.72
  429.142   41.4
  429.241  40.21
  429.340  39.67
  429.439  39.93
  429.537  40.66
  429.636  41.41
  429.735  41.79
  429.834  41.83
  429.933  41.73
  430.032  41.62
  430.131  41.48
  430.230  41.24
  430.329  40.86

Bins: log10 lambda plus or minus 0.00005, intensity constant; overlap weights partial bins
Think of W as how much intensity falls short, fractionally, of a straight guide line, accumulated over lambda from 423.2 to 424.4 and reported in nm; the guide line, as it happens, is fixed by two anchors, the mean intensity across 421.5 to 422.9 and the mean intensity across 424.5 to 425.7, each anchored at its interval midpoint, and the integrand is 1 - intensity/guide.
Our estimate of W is 0.03 nm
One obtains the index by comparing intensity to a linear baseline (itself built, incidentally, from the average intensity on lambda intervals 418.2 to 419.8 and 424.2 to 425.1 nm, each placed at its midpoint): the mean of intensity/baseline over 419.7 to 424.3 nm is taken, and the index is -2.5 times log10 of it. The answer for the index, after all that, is 0.021 mag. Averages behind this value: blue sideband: 43.1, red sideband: 43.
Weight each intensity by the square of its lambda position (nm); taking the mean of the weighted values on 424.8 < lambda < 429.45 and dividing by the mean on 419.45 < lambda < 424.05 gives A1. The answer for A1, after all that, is 1.02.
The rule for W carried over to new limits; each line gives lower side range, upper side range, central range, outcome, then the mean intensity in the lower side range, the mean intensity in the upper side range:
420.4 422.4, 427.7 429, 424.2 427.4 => 0.00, 43.2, 42.1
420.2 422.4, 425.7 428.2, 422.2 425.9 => 0.05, 43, 41.9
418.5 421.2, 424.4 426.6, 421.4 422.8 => -0.03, 42.6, 42.8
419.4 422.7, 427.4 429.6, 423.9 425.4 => -0.01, 42.9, 41.5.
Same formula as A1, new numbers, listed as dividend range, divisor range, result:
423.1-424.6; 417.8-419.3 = 1.01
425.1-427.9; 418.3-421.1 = 1.02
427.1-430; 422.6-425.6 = 1.02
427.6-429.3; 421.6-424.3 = 1.02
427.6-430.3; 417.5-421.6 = 1.03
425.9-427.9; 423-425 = 1.02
